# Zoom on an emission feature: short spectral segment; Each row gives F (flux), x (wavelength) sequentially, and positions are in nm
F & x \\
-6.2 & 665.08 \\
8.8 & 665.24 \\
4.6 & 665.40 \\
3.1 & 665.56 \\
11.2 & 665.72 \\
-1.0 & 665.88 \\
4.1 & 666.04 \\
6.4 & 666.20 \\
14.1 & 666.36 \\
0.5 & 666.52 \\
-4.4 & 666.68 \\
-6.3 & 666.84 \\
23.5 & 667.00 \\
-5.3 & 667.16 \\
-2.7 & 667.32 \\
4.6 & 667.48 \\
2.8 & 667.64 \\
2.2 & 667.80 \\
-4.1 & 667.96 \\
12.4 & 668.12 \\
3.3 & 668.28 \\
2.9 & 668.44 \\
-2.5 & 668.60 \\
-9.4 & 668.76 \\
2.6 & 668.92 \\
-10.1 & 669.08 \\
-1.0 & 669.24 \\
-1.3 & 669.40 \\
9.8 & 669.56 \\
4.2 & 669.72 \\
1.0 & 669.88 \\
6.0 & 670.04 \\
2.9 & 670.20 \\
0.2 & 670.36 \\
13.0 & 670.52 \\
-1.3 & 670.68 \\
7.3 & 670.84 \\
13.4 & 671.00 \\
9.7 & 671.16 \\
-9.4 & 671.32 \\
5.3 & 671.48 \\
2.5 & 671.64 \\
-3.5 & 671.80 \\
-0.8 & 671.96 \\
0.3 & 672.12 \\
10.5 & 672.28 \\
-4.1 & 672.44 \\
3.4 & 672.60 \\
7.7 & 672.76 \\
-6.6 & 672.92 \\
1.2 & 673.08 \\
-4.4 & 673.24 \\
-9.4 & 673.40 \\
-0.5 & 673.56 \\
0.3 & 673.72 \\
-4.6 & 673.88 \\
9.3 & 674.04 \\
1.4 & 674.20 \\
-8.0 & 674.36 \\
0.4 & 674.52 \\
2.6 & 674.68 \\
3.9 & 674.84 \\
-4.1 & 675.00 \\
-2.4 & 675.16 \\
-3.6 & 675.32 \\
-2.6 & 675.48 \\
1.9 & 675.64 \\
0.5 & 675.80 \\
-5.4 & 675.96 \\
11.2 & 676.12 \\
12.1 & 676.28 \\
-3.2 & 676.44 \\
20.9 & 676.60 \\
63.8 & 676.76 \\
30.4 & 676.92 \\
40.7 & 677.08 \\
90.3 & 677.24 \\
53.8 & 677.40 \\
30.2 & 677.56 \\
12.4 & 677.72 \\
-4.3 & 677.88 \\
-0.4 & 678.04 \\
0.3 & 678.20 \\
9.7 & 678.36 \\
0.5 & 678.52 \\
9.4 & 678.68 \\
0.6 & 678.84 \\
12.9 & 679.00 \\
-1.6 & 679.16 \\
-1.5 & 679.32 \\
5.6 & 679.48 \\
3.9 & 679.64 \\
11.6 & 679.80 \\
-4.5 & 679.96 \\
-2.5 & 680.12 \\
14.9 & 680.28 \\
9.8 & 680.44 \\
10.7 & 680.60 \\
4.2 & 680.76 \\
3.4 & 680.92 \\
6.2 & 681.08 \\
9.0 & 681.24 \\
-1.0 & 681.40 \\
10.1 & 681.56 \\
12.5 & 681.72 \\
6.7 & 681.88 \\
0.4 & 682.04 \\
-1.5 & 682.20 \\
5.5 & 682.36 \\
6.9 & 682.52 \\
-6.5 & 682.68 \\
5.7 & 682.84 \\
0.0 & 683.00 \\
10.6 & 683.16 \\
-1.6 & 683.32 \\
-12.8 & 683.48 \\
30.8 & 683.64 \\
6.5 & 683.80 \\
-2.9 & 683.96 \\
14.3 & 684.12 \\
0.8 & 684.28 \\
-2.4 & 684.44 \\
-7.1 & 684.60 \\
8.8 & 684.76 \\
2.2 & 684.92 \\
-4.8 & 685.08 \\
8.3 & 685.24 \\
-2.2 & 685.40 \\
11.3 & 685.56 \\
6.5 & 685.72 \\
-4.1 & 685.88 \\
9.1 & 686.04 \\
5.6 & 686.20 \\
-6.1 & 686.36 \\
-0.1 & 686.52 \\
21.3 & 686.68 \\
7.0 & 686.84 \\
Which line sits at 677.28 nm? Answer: [O II]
